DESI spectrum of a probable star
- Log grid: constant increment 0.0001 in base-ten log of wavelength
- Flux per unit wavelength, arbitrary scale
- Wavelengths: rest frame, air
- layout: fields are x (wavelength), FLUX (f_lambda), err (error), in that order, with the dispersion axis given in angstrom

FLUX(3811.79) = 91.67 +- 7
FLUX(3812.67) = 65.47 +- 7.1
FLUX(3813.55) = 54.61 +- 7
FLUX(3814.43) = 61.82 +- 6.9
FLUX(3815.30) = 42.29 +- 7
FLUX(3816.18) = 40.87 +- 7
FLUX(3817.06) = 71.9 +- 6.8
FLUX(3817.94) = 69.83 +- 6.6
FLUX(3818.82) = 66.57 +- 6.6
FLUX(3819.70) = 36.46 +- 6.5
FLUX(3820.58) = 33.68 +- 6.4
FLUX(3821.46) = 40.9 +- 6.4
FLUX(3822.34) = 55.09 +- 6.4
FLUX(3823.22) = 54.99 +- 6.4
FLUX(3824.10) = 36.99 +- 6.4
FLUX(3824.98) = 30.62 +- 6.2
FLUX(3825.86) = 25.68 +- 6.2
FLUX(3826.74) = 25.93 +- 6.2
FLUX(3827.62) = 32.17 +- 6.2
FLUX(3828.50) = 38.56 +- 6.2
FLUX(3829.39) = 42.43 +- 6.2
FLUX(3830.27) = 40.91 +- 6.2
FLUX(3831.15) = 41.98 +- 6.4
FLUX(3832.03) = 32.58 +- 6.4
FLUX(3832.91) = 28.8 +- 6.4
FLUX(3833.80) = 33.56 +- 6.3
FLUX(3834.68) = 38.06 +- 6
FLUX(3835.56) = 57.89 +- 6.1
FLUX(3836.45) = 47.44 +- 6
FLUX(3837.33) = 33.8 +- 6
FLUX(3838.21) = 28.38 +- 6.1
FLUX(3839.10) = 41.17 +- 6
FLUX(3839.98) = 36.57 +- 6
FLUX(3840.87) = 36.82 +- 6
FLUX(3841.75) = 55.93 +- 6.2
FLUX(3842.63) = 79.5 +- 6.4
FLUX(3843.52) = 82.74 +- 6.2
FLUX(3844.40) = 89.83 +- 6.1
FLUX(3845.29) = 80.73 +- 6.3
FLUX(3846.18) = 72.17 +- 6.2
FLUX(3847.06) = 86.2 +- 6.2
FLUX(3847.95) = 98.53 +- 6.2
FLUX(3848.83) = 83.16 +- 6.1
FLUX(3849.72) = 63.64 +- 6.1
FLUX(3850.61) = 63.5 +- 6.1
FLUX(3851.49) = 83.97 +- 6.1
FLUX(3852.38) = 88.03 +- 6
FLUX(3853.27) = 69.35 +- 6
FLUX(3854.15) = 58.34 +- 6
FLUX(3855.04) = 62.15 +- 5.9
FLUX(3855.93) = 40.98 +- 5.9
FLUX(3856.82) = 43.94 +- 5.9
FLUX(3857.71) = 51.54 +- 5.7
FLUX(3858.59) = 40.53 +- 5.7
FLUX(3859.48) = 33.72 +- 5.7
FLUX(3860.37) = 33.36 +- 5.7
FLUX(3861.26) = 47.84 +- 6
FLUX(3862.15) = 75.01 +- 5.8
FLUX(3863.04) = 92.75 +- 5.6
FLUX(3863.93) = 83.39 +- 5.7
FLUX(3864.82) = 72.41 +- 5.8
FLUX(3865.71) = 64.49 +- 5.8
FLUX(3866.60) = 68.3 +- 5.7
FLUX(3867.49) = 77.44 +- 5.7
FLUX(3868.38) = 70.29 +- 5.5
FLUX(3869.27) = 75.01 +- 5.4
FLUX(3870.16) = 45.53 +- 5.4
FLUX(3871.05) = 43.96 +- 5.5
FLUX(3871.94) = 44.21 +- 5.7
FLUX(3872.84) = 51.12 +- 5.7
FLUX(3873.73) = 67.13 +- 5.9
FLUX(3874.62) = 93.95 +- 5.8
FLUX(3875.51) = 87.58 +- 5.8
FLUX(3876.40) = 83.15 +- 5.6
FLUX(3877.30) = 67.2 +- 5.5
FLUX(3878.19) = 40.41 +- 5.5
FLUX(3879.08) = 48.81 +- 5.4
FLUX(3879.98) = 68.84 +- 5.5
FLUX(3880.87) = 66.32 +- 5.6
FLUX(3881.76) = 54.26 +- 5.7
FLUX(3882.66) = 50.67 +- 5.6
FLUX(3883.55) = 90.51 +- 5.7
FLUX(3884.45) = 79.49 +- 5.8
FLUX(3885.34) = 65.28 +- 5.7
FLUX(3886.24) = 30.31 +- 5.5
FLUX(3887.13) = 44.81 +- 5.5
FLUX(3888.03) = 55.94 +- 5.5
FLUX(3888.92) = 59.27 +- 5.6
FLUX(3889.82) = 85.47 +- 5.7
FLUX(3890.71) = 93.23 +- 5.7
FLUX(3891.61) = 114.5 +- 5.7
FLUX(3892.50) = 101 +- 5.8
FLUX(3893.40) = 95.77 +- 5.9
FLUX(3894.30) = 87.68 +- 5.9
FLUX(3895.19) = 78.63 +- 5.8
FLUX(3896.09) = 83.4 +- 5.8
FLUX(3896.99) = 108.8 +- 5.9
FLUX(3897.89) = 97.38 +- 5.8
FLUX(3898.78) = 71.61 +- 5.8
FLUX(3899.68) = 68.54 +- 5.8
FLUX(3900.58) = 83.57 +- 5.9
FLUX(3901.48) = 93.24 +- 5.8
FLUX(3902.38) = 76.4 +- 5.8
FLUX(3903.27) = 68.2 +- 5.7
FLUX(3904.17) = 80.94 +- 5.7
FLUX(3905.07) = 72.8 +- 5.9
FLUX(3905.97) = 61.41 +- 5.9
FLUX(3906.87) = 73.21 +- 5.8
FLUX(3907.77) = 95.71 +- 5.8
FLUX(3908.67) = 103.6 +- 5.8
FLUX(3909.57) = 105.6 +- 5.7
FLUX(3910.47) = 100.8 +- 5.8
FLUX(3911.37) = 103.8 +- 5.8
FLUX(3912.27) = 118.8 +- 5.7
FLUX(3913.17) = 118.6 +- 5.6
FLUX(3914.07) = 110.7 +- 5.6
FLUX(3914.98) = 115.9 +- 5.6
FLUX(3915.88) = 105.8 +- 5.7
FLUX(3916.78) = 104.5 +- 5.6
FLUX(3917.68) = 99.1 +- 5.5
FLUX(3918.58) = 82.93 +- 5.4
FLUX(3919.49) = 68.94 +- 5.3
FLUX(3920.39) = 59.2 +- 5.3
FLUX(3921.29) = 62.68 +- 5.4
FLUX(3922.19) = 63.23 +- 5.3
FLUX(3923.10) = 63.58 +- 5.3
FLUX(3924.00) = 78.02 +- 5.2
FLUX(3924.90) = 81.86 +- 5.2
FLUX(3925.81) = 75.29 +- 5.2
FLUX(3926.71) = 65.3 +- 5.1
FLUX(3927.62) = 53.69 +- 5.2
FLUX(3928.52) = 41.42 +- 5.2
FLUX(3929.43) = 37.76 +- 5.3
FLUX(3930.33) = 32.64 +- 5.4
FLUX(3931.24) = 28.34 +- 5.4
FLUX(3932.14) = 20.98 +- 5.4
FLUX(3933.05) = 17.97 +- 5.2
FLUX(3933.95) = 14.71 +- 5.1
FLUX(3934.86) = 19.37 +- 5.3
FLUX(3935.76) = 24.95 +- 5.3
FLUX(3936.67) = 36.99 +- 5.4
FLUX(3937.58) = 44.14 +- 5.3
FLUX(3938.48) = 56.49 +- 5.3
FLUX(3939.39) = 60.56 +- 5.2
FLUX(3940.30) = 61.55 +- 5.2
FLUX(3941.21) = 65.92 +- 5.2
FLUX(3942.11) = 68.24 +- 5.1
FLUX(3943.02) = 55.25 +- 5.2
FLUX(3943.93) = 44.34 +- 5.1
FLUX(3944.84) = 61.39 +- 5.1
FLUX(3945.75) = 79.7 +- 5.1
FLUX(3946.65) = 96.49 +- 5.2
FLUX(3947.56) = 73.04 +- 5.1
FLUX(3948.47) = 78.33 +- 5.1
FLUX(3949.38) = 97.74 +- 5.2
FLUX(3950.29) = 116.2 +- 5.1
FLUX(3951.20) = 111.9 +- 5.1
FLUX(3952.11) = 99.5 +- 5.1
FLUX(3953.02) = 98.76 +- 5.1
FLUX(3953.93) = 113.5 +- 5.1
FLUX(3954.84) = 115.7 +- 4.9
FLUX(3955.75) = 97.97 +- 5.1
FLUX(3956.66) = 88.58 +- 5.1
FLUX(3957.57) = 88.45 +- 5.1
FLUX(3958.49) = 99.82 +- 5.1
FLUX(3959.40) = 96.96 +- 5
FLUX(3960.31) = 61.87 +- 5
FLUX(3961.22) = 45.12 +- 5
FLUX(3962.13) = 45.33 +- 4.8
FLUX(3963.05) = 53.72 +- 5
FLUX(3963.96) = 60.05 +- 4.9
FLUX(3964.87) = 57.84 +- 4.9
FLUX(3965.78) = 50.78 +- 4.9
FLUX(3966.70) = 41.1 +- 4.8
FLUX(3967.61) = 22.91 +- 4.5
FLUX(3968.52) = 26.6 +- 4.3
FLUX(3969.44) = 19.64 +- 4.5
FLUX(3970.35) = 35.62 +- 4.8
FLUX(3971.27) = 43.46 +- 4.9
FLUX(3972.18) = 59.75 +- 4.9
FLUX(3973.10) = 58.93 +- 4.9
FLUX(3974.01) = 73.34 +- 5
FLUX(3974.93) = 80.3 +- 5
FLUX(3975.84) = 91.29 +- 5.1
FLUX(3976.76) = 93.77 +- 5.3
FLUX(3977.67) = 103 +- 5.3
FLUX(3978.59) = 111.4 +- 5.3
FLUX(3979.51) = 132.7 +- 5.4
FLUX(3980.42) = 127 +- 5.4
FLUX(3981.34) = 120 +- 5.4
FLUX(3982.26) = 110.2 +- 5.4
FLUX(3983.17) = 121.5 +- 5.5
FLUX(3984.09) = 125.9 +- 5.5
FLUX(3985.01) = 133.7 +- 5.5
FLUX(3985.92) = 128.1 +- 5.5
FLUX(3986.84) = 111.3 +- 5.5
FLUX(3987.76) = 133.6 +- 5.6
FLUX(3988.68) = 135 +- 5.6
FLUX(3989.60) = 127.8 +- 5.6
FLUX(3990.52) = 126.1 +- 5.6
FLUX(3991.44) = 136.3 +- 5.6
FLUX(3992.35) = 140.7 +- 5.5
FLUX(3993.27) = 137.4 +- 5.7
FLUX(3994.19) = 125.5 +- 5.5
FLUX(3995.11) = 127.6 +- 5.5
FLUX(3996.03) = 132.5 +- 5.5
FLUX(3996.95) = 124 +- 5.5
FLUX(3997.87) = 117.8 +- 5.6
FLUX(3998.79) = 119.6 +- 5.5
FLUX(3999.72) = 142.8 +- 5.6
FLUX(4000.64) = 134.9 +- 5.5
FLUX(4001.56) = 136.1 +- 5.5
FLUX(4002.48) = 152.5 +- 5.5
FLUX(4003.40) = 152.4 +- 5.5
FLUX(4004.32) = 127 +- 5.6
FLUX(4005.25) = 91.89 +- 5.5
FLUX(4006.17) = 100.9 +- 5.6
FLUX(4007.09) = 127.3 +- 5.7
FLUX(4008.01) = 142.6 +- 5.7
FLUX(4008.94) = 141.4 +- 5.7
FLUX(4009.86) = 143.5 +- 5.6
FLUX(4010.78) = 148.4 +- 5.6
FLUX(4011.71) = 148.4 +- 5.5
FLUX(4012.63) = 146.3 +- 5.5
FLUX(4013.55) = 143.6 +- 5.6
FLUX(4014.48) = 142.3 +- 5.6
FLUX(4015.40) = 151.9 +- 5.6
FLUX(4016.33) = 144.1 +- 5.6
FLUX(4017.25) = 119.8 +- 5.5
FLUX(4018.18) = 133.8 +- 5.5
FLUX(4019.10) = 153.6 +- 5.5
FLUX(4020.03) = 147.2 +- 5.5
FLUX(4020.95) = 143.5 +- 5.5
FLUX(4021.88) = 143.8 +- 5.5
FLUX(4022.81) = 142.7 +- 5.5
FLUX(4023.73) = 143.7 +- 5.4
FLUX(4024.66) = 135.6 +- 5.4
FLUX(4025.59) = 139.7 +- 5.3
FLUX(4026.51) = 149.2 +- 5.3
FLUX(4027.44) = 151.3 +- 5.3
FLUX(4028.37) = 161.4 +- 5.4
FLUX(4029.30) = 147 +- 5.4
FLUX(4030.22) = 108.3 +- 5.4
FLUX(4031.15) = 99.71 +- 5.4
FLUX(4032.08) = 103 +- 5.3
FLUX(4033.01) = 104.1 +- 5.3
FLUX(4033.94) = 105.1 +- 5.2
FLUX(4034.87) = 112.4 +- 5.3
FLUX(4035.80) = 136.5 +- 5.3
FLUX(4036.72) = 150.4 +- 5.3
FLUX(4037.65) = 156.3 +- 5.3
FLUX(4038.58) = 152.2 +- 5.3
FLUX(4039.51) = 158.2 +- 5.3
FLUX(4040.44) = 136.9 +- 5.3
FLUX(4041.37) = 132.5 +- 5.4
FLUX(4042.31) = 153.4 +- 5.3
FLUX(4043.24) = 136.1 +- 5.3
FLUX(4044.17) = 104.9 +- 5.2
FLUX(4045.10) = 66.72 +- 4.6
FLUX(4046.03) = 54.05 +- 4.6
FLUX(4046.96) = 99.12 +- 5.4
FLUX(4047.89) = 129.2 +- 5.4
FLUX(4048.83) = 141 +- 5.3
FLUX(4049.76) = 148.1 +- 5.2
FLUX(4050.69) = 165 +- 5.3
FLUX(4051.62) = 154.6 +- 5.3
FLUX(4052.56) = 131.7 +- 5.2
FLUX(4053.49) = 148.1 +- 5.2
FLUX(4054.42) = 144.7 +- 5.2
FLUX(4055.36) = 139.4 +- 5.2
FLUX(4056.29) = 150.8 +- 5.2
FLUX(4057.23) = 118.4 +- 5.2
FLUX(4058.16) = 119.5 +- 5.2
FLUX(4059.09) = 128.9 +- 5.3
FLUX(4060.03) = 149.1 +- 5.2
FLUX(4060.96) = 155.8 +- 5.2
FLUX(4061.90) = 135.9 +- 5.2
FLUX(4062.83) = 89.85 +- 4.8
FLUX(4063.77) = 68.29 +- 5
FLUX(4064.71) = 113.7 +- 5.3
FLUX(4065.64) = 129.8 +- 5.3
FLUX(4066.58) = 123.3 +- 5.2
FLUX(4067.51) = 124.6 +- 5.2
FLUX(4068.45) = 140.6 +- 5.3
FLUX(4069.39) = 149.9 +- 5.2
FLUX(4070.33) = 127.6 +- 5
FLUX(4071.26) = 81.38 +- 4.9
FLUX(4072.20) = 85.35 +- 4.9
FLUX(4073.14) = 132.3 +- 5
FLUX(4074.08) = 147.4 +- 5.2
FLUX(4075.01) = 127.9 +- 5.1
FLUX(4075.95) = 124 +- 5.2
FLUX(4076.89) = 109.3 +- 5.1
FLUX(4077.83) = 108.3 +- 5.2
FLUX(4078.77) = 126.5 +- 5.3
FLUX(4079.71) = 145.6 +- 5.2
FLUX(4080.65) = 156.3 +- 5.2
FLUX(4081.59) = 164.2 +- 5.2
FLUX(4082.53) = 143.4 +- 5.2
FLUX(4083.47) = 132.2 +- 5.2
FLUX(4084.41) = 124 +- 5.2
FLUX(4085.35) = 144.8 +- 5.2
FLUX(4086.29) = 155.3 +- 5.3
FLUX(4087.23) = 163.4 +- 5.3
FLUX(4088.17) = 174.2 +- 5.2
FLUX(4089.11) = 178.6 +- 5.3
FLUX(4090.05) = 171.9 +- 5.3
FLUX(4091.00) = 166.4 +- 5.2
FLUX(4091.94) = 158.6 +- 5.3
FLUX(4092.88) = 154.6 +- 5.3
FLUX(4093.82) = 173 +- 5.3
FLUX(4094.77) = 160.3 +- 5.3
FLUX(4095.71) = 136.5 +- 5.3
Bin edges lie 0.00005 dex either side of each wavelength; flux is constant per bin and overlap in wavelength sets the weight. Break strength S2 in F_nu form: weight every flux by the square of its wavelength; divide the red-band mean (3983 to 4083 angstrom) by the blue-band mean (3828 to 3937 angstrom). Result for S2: 2.13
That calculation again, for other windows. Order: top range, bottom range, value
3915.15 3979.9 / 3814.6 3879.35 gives 1.26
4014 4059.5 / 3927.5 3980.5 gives 2.11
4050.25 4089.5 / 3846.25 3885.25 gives 2.27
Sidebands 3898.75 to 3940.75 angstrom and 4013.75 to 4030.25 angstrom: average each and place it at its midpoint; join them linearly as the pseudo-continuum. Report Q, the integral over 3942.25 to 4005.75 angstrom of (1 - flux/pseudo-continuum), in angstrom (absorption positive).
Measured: 7.6 angstrom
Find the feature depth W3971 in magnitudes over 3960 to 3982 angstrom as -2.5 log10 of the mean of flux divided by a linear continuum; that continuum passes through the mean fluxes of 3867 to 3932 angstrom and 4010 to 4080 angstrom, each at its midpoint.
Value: 0.459 mag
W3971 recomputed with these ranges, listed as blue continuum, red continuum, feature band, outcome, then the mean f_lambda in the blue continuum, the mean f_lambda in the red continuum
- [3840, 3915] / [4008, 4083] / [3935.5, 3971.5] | 0.421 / 73.8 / 132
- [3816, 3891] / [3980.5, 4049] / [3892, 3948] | 0.187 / 57.8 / 131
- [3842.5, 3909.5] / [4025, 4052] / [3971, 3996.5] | -0.025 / 71.7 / 129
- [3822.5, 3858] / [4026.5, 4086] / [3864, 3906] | -0.047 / 53.5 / 129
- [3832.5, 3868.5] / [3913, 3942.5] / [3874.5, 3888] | -0.048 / 60.8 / 61.3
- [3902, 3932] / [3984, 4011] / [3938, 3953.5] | 0.245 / 78.5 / 131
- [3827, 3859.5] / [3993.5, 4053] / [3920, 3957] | 0.440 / 55.3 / 133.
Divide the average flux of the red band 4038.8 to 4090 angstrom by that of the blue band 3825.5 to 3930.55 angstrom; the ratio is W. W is 1.93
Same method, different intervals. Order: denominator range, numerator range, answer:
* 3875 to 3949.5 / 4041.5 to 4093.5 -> 1.86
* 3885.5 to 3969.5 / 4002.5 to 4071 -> 1.82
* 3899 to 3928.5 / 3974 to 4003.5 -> 1.47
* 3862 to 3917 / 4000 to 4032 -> 1.74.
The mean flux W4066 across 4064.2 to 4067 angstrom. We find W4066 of 121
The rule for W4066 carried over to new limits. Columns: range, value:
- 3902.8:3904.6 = 74.8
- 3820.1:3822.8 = 43.2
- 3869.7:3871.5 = 45.1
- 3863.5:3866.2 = 73.3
